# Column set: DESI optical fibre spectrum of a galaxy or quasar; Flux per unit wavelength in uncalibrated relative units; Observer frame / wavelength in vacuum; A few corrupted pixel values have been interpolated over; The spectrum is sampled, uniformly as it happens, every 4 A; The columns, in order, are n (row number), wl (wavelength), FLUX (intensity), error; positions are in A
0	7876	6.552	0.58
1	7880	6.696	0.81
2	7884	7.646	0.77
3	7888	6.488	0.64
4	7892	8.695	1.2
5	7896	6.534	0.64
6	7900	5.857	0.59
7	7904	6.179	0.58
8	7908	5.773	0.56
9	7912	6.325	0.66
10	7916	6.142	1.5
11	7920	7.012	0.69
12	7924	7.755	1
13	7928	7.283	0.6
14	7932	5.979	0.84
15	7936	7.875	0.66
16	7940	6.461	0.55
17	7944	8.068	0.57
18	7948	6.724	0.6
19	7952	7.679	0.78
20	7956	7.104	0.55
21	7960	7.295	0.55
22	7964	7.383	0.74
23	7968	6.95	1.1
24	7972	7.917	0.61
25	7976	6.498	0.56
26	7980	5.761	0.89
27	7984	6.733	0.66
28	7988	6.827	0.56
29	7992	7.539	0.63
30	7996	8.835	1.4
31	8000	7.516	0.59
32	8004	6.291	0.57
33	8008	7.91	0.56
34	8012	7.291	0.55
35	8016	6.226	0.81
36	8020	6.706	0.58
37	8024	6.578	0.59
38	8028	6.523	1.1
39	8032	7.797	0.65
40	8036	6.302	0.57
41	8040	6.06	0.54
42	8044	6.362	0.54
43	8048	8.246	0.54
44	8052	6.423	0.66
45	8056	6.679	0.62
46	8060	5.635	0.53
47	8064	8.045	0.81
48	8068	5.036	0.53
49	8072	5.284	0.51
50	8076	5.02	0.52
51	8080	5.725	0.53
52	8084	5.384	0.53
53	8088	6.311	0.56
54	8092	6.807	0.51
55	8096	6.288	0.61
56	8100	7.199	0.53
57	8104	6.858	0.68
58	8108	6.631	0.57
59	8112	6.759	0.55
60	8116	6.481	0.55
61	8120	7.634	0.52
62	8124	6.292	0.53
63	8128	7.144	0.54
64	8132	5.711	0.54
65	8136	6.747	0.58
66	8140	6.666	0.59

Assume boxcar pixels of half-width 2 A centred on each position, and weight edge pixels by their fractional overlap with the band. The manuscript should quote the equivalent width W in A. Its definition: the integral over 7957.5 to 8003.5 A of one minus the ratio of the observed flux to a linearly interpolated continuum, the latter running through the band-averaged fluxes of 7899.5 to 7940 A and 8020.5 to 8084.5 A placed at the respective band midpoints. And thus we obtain -4.7 A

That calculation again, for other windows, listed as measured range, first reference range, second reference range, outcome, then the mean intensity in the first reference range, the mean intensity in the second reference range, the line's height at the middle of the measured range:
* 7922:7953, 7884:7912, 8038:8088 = -3.25 A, 6.64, 6.16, 6.53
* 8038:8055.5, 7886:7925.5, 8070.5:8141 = -0.80 A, 6.66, 6.39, 6.47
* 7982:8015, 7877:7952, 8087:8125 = -2.48 A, 6.88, 6.75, 6.82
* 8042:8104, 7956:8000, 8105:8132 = 5.15 A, 7.19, 6.74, 6.89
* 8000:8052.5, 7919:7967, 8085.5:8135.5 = 0.61 A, 7.22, 6.67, 6.94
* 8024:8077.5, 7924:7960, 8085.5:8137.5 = 3.30 A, 7.19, 6.67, 6.85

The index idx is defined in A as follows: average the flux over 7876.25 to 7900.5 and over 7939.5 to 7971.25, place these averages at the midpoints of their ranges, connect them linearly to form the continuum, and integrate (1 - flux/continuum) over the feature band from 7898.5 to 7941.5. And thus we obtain 3.2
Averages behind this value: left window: 7.02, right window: 7.27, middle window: 6.61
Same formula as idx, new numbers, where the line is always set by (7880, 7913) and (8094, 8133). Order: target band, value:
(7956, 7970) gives -1.0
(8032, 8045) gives 0.5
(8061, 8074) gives 1.2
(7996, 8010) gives -1.6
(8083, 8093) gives 0.8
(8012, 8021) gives 0.1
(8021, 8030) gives 0.2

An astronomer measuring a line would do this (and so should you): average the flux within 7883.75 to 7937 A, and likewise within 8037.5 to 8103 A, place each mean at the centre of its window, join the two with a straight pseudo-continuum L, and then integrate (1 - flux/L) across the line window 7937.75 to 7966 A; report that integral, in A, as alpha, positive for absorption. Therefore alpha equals -2.5 A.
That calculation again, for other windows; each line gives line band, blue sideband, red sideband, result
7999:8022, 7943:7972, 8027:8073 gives -0.3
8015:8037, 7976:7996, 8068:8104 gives -0.6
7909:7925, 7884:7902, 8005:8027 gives 0.6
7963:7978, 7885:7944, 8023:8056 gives -0.8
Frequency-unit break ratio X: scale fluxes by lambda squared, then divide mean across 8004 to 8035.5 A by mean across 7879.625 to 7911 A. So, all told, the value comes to 1.1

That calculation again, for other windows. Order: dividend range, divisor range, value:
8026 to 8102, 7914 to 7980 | 0.93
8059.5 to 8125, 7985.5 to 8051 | 0.92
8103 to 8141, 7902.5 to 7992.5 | 1.01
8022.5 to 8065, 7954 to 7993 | 0.98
